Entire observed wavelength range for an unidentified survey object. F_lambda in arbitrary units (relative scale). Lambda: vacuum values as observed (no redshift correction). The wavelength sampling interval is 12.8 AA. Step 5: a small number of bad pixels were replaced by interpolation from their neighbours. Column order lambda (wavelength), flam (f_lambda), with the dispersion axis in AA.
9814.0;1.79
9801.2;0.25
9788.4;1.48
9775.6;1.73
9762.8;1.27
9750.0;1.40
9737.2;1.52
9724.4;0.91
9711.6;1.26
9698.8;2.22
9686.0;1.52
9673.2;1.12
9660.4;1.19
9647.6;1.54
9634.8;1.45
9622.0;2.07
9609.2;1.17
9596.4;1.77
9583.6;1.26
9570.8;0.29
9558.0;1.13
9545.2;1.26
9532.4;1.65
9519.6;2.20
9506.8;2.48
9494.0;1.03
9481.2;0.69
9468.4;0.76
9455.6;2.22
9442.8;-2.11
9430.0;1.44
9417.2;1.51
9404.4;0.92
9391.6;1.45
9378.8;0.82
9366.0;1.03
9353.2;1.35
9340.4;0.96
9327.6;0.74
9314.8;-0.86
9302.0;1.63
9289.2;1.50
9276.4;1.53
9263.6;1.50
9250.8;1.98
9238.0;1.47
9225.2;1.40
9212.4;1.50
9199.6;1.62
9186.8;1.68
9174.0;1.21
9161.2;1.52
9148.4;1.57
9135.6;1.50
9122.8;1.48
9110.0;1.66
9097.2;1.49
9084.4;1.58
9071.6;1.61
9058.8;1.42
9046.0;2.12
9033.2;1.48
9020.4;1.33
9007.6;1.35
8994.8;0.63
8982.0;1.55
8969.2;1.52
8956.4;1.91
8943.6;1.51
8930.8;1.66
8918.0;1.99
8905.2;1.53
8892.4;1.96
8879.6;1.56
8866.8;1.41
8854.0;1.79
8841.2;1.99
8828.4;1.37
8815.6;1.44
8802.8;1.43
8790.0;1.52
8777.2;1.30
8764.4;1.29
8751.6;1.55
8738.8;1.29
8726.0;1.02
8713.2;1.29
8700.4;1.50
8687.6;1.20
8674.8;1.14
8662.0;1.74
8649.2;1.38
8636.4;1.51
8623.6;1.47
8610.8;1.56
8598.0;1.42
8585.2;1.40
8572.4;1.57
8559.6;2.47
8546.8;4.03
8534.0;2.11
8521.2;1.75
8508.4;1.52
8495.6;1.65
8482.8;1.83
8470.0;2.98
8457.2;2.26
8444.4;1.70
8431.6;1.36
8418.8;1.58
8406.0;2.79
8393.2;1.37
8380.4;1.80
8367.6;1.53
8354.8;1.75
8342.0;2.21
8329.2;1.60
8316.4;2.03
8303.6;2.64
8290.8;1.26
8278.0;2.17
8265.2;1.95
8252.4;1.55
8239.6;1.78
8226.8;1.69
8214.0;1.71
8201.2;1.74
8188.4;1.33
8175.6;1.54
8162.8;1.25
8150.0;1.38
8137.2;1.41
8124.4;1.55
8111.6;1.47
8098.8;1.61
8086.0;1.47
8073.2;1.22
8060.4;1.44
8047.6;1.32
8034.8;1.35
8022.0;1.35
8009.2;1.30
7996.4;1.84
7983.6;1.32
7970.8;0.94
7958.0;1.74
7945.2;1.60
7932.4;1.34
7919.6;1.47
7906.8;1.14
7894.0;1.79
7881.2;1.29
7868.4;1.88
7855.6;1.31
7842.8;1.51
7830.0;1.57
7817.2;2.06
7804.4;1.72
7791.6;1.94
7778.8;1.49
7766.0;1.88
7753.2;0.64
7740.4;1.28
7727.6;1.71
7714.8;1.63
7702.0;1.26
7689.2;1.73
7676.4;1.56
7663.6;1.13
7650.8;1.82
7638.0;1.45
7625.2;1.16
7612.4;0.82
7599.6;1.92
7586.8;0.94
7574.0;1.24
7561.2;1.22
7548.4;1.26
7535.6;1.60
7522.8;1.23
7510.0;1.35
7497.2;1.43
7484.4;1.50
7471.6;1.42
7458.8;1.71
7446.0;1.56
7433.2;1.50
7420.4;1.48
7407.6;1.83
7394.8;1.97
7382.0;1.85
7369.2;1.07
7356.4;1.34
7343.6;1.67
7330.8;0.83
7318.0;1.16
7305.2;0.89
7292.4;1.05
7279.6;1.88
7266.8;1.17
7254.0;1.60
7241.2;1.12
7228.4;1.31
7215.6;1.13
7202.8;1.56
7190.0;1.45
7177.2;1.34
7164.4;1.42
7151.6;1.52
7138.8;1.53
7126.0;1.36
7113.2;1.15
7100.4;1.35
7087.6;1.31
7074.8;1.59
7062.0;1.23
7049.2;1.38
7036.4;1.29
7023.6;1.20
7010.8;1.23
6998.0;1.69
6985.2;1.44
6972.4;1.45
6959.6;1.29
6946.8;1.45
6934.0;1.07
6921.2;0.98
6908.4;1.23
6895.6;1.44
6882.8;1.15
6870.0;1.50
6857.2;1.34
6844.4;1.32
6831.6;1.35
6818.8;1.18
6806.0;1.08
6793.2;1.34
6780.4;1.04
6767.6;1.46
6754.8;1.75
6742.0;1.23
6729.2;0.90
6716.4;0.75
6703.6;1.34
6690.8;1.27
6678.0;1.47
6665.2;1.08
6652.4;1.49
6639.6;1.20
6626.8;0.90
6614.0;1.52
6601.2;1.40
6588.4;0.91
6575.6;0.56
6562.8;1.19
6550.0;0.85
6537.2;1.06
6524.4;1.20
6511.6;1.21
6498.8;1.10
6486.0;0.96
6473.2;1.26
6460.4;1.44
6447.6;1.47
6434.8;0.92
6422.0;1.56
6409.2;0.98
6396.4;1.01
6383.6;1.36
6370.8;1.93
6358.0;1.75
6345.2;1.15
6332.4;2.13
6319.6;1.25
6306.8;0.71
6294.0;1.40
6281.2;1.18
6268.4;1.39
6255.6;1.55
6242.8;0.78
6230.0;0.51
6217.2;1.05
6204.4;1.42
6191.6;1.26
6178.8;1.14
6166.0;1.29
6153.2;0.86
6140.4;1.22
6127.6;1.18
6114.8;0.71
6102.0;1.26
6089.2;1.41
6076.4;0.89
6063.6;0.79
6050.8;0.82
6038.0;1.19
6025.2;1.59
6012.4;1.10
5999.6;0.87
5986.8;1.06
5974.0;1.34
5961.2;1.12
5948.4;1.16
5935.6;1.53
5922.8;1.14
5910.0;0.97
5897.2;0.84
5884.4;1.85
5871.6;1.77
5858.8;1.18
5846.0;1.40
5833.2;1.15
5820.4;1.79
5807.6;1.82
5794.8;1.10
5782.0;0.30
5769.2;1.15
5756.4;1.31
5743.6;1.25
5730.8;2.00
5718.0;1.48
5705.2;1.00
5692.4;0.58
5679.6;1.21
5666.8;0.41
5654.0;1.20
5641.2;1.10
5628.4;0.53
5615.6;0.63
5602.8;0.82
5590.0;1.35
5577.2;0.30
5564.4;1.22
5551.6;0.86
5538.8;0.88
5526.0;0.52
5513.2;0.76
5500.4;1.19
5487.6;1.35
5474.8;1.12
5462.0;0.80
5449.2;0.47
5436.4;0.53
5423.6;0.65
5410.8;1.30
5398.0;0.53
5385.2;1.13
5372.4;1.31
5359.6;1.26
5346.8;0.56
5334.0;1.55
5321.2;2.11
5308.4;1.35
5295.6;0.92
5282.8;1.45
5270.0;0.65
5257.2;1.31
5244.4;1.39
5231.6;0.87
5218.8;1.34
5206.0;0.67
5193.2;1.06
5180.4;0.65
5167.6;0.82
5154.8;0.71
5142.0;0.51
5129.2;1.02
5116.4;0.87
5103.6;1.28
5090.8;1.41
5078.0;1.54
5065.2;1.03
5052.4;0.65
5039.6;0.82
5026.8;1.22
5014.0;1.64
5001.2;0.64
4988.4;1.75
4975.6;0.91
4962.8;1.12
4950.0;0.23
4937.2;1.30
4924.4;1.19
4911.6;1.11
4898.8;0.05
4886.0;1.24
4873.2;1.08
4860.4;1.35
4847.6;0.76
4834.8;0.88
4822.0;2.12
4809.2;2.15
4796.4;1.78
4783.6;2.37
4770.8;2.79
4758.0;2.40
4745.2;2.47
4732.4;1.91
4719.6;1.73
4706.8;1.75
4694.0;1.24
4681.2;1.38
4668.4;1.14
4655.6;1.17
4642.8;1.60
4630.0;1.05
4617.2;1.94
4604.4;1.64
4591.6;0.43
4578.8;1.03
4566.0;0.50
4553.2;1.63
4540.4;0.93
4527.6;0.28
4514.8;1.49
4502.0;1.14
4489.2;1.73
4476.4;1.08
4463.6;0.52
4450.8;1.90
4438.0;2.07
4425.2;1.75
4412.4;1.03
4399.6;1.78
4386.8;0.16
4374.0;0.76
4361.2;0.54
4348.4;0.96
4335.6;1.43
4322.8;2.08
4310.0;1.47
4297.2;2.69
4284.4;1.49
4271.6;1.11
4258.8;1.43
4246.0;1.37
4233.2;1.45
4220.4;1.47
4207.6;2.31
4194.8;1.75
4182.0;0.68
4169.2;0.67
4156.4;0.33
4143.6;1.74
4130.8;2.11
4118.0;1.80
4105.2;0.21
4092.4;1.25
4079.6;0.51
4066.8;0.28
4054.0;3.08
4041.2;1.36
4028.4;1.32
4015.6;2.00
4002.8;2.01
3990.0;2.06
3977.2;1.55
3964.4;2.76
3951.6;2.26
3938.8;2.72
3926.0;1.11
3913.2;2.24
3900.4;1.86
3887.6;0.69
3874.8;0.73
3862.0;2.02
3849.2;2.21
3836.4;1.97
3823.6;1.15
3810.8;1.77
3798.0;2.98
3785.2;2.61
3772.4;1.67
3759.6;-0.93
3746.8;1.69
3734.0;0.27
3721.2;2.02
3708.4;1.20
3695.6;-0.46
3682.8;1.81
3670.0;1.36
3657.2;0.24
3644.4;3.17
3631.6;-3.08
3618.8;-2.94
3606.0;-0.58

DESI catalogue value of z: 0.707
